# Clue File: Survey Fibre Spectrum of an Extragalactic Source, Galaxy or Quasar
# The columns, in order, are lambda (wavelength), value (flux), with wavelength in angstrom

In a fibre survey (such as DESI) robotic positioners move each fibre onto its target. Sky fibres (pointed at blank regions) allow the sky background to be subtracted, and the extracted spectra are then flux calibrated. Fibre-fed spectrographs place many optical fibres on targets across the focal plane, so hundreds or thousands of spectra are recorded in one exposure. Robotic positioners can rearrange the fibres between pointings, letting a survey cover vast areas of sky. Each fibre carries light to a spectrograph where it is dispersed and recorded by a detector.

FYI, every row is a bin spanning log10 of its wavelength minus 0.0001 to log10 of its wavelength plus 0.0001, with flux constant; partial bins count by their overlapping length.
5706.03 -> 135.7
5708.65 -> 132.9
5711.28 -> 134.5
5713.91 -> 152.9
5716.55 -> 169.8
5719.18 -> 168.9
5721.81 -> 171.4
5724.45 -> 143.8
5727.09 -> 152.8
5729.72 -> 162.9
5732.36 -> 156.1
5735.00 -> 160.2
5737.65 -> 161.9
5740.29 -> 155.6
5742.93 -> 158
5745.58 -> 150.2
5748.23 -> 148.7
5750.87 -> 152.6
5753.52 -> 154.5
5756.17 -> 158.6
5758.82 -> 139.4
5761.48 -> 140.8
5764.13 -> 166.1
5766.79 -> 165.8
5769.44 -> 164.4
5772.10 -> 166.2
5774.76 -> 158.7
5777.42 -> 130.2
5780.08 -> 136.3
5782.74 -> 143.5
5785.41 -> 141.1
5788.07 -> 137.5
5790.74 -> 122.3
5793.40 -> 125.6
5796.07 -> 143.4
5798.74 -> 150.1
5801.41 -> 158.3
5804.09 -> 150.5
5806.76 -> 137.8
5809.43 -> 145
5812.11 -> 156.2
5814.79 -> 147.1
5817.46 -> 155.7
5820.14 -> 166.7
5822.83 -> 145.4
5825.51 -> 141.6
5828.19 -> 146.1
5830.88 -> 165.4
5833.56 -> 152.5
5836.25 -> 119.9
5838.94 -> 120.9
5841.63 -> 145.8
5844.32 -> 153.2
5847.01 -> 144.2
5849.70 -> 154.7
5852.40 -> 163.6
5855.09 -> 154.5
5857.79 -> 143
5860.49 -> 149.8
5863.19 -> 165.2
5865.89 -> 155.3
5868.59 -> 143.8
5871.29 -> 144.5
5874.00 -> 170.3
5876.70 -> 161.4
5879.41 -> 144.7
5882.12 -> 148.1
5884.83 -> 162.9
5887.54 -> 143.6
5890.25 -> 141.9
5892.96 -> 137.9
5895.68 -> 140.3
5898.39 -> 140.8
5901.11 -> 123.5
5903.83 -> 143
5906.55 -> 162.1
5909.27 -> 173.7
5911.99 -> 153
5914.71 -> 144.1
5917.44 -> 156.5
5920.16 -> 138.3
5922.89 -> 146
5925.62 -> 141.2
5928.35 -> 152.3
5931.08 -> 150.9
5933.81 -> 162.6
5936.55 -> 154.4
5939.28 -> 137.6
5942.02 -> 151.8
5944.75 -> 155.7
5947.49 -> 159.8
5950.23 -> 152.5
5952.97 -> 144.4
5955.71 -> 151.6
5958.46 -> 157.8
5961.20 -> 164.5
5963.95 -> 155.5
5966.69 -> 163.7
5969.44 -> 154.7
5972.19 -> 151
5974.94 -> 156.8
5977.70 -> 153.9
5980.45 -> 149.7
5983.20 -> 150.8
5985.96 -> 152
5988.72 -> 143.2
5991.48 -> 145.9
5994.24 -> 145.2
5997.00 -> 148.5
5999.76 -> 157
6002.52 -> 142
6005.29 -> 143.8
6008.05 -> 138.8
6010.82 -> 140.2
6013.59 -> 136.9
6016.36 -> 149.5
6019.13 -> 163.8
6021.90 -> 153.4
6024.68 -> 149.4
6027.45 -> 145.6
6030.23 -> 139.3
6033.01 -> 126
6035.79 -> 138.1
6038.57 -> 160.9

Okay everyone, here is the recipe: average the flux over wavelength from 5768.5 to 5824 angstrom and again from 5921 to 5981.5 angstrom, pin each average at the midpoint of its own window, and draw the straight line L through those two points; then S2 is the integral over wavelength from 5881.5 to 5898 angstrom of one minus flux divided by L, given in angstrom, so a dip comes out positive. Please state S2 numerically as 0.6 angstrom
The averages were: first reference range 147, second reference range 153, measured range 145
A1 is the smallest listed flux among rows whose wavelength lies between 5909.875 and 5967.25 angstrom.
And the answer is 137.6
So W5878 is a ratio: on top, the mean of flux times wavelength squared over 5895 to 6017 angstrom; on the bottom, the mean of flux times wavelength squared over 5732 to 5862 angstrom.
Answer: 1.06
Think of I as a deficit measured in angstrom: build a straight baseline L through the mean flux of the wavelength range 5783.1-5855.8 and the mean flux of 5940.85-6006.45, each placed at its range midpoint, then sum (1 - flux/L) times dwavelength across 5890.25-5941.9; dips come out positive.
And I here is 0.8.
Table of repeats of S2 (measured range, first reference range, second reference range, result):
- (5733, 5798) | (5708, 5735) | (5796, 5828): 1.5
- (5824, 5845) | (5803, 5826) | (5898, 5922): 0.9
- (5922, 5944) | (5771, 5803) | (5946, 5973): 0.5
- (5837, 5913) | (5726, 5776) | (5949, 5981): 3.1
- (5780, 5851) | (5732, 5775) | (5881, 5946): 3.9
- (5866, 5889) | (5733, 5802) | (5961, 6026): -0.4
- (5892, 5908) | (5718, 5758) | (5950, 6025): 1.2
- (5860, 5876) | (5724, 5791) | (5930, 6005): -0.4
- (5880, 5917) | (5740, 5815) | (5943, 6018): 0.5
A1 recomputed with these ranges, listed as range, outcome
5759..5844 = 119.9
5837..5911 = 120.9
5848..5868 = 143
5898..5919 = 123.5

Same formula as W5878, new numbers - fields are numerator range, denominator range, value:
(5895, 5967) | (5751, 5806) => 1.08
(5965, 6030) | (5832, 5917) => 1.05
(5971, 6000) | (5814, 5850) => 1.08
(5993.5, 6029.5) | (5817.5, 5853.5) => 1.06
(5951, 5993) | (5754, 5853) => 1.10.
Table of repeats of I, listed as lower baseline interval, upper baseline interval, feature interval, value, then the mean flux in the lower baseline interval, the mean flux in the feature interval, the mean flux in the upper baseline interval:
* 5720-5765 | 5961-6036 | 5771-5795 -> 2.2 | 155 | 140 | 148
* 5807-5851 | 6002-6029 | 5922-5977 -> -2.5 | 147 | 153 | 146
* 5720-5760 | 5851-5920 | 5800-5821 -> 0.2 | 155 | 152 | 150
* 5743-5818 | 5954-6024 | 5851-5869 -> -0.6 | 148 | 154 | 151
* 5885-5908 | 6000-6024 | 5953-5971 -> -1.5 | 143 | 157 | 147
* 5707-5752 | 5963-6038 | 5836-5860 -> 1.0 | 155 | 146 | 148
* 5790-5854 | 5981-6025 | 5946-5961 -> -0.7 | 147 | 154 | 148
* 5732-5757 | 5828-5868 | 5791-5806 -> 0.8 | 156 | 144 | 149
